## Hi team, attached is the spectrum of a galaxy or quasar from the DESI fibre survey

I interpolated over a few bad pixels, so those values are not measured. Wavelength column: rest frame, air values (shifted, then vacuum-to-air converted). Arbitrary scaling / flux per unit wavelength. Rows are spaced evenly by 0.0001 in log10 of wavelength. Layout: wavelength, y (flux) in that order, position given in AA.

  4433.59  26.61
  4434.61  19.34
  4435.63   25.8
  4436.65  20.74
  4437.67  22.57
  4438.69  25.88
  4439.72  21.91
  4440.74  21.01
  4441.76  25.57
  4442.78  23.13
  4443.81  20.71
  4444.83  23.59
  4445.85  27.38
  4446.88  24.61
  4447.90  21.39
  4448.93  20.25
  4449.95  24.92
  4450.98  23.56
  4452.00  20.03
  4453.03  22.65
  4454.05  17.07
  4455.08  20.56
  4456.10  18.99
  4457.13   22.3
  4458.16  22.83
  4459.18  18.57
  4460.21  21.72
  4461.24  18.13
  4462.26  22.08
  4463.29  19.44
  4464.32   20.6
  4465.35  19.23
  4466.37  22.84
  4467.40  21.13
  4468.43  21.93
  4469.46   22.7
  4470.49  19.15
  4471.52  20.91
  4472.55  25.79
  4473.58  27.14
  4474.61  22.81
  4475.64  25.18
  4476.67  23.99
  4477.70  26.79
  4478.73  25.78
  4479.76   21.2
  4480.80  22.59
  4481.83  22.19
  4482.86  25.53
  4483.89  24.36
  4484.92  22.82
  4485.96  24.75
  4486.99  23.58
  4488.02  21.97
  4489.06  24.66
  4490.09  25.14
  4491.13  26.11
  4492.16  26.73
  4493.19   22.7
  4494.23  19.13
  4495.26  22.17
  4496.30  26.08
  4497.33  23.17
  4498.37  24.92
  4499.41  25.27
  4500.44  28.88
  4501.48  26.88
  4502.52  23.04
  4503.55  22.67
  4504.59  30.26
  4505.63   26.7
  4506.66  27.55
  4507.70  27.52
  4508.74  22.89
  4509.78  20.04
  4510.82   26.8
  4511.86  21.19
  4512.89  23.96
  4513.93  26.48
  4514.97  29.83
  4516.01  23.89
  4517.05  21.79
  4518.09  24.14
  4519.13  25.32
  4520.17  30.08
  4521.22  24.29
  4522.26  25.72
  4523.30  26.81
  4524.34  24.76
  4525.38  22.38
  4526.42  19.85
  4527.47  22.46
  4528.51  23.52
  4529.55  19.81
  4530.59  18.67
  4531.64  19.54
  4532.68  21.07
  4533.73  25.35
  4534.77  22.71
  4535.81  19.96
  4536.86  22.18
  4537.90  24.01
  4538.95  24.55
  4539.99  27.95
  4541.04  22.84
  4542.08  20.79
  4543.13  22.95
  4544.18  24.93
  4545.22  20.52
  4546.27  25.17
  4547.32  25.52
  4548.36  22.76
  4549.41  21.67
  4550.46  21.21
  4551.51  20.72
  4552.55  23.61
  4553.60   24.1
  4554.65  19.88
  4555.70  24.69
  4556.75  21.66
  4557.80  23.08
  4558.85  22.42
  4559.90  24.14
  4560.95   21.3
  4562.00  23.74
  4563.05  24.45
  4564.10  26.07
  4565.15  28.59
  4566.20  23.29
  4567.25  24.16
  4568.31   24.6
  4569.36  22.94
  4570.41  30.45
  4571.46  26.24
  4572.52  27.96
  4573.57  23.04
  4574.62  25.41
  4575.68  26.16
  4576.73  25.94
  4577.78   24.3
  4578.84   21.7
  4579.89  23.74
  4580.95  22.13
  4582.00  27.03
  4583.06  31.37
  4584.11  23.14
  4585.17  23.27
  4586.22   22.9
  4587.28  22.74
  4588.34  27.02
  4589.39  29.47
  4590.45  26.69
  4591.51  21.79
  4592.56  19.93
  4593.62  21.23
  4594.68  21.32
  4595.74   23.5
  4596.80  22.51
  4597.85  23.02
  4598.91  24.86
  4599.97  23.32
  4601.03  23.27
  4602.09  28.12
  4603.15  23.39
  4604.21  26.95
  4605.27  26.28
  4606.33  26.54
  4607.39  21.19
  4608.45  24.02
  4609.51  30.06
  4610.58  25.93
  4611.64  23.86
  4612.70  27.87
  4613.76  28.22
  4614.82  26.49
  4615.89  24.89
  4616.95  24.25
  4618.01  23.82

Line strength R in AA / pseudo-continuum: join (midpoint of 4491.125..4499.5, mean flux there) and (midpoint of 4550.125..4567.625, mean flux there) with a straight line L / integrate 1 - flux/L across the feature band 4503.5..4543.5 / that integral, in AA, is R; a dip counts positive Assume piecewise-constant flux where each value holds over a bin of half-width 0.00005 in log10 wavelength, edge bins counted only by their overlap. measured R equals -0.5 AA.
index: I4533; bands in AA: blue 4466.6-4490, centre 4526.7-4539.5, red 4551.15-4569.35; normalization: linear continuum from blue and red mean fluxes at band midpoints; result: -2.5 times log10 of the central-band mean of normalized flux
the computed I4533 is 0.08 mag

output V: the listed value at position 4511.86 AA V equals 21.19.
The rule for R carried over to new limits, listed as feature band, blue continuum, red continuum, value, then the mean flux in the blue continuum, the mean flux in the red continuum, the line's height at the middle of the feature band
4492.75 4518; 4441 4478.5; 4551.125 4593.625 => -1.8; 22.2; 24.4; 23.1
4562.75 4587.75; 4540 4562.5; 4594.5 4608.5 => -1.7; 22.9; 24.2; 23.5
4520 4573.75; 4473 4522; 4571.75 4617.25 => 2.7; 24.7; 24.8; 24.8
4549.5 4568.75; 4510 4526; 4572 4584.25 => 1.4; 25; 25.2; 25.2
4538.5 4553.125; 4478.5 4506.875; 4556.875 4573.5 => 0.9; 24.5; 24.8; 24.7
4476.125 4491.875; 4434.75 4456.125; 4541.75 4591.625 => -0.7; 22.5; 24.2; 23.1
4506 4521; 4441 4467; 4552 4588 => -1.3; 21.7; 24.4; 23.1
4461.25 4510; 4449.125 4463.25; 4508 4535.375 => -3.5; 21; 23.6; 22.2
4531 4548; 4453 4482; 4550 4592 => 0.4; 21.9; 24.4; 23.7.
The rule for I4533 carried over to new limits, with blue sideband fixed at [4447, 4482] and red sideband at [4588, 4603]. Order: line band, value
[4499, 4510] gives -0.14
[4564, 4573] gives -0.11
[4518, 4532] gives -0.02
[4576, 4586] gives -0.04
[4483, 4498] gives -0.07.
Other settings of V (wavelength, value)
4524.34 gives 24.76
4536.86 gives 22.18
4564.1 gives 26.07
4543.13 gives 22.95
